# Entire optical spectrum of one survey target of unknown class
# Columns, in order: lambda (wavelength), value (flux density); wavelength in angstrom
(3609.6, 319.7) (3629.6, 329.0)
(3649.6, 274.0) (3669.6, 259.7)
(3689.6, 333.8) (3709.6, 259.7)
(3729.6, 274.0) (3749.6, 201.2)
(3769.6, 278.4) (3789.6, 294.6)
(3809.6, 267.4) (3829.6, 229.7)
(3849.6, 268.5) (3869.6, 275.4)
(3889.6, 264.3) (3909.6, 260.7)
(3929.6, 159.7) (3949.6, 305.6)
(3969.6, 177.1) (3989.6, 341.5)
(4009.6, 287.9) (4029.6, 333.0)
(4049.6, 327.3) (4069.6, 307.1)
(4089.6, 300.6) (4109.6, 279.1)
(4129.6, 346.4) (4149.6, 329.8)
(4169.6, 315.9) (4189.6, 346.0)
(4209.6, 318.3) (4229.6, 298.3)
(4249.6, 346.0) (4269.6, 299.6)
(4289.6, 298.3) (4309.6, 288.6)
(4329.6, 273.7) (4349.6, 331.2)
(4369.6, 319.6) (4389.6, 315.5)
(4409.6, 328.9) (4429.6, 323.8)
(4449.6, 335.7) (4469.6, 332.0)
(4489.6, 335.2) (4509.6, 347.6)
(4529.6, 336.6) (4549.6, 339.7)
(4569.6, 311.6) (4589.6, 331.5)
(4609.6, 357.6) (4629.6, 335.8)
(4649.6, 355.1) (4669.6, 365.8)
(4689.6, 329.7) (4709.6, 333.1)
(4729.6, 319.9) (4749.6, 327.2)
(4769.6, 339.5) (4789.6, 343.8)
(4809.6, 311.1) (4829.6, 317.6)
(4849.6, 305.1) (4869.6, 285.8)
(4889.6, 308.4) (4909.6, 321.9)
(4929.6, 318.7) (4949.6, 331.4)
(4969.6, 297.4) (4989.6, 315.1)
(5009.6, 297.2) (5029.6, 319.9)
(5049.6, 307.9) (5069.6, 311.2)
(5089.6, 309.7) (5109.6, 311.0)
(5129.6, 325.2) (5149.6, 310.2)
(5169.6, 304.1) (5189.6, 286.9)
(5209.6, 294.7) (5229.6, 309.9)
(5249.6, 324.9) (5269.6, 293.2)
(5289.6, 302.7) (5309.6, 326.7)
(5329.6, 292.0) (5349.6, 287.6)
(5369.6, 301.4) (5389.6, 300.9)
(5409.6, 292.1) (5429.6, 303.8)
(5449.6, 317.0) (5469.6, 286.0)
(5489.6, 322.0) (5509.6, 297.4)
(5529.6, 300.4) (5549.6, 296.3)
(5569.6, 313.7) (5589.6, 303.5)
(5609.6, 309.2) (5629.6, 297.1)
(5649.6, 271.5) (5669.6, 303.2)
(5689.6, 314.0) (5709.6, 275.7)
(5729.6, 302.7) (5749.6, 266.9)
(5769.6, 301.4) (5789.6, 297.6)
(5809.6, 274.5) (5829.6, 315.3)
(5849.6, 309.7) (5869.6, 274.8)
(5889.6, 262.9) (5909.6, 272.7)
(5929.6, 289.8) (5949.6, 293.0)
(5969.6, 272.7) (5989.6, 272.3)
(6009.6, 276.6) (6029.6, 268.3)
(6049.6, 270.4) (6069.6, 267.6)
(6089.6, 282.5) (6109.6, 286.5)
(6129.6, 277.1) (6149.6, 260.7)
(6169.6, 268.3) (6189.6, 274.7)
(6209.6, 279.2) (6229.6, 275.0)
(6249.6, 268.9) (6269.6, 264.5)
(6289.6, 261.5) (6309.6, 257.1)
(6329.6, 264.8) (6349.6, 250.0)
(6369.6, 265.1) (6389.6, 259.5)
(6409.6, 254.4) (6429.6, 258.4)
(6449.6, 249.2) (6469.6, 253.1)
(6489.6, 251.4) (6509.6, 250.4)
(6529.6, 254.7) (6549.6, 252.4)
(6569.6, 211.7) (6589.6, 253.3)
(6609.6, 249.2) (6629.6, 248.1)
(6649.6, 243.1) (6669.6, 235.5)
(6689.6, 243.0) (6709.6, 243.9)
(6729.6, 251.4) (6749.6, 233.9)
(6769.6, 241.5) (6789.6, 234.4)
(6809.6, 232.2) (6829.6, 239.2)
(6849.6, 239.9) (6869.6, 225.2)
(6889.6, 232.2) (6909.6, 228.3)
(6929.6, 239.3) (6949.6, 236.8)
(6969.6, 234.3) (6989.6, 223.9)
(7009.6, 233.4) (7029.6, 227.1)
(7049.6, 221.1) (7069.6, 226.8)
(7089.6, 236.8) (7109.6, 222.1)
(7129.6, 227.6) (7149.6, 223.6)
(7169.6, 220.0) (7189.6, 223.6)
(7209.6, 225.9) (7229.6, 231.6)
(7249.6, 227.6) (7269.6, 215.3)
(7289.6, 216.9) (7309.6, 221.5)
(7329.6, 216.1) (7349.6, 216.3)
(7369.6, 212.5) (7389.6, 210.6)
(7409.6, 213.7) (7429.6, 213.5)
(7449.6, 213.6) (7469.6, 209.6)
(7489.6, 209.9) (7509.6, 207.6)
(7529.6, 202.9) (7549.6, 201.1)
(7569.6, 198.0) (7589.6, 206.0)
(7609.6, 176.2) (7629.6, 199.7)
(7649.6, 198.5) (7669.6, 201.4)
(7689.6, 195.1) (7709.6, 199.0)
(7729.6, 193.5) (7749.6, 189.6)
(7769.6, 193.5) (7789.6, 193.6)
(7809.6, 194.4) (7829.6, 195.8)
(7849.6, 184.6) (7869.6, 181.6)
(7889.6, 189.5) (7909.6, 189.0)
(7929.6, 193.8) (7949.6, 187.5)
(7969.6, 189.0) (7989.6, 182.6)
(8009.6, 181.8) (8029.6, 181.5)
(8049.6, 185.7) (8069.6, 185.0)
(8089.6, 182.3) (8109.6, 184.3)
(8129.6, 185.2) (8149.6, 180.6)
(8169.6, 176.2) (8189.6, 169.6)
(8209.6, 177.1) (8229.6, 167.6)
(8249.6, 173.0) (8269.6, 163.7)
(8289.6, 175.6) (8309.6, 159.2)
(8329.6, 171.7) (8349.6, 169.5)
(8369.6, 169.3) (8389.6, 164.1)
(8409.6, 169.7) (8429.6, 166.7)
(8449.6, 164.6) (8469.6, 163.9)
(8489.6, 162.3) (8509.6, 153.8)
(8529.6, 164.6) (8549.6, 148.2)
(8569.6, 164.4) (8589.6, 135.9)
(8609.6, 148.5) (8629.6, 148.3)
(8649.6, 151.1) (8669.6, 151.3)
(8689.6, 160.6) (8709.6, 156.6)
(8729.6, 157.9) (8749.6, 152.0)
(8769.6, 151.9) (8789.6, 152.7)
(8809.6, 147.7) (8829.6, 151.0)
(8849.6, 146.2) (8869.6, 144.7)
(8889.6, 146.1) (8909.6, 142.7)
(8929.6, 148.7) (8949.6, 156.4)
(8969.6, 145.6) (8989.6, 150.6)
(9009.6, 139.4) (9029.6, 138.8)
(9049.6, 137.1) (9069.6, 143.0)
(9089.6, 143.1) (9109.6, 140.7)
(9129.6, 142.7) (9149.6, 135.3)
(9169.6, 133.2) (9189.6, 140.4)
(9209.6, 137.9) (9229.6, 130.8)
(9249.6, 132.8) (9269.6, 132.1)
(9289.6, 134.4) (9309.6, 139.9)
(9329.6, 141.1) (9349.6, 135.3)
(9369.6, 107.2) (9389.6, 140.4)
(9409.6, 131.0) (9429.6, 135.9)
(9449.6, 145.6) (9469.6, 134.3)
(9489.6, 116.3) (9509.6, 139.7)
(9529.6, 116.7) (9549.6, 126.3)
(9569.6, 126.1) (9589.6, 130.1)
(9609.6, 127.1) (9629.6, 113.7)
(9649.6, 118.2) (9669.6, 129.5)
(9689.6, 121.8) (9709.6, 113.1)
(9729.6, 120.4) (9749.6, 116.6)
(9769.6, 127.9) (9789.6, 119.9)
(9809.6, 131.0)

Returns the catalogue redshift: 0.00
